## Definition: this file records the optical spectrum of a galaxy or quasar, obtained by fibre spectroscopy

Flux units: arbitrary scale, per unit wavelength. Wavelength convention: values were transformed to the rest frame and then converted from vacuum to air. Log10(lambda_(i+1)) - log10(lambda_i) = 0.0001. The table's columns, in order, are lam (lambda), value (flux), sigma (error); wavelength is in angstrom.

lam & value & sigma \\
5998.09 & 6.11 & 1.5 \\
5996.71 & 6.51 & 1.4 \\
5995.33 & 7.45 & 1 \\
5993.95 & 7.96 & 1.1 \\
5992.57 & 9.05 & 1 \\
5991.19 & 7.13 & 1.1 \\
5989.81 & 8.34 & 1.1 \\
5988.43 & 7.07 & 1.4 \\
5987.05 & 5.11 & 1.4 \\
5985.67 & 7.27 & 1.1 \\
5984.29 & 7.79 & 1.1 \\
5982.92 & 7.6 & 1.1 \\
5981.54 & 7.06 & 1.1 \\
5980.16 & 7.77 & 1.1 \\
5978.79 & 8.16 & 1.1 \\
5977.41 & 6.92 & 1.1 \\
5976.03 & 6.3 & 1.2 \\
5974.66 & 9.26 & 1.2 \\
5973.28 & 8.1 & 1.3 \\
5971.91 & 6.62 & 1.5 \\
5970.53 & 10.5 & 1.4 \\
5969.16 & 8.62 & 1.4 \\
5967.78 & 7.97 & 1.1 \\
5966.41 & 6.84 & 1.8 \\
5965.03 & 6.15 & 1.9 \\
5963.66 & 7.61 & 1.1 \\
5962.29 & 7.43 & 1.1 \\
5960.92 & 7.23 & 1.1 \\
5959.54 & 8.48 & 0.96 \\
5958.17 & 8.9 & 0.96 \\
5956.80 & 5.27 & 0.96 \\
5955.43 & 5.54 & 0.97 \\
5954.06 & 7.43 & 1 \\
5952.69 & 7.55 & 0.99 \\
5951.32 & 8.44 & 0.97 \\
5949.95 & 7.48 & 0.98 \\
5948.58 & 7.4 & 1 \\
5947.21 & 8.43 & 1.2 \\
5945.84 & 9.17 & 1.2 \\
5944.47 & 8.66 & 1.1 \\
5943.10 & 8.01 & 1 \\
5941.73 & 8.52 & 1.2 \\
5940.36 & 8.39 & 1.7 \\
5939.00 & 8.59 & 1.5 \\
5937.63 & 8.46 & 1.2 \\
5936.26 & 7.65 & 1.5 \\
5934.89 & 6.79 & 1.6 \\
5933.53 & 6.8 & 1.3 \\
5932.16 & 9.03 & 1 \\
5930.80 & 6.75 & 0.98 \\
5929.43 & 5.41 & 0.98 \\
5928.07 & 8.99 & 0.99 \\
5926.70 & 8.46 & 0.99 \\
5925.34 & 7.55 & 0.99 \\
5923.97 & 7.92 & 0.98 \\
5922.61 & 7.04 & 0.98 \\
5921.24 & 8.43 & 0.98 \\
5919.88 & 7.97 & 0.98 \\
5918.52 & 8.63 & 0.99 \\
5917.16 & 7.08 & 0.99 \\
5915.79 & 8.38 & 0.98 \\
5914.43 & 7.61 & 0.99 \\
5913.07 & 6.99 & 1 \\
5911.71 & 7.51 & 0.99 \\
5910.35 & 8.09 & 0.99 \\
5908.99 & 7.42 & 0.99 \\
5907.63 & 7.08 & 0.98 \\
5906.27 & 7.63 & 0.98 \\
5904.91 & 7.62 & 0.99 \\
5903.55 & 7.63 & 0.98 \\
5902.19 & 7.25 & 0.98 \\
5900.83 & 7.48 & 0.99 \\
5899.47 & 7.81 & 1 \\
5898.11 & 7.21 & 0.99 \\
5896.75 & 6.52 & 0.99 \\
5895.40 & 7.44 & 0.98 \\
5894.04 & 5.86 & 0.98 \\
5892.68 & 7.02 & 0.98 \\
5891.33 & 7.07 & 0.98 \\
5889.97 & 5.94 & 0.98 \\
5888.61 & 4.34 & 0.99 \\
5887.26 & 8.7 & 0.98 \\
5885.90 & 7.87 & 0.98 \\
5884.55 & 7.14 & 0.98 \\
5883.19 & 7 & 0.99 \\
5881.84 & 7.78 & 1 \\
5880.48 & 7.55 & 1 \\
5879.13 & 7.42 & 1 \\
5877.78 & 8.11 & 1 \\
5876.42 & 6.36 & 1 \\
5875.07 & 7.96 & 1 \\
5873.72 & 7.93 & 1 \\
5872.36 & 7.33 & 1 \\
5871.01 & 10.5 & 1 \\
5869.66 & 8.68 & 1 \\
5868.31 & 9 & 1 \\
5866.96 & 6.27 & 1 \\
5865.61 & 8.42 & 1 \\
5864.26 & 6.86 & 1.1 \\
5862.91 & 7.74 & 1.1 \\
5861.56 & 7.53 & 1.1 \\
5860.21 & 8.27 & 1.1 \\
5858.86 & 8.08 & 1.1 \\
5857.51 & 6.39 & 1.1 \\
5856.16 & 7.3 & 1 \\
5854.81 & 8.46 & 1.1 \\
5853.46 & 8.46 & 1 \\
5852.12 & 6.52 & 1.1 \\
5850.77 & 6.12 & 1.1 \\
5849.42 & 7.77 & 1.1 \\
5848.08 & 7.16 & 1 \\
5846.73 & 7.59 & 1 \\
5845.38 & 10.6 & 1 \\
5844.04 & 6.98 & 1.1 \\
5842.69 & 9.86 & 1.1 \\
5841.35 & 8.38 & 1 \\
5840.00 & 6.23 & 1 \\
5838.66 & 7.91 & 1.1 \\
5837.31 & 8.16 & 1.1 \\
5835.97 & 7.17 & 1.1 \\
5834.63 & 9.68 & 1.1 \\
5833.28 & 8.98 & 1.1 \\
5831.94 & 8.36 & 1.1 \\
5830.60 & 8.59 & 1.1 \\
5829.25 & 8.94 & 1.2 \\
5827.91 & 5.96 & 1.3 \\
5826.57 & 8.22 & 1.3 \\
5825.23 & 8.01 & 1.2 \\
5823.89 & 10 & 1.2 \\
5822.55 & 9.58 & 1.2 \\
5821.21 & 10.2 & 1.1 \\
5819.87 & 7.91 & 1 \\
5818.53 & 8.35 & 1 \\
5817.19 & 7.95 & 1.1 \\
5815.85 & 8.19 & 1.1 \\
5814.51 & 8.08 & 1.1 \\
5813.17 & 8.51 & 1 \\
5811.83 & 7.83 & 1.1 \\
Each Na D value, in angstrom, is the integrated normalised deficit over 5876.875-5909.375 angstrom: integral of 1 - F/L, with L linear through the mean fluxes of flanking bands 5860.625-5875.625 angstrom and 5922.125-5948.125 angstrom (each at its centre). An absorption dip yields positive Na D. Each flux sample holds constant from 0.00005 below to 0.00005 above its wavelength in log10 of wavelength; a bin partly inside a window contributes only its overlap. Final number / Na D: 3.23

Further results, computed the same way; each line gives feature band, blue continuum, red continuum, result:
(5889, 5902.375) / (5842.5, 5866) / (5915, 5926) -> 1.6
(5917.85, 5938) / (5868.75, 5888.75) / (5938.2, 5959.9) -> 0.3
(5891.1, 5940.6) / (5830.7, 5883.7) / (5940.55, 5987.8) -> 1.2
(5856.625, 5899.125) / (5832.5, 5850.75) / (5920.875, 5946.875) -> 3.2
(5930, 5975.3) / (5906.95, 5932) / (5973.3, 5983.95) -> -1.0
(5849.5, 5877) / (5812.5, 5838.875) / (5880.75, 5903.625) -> -0.2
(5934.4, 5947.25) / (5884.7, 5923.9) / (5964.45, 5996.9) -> -1.4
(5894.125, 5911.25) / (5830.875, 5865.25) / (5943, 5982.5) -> 0.9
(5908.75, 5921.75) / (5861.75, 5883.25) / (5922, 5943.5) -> 0.0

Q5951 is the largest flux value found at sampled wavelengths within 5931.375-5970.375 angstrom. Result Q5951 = 9.17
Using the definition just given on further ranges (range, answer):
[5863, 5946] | 10.5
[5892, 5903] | 7.81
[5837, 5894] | 10.6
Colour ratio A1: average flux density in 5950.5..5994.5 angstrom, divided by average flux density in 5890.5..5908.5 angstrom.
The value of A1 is 1.05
